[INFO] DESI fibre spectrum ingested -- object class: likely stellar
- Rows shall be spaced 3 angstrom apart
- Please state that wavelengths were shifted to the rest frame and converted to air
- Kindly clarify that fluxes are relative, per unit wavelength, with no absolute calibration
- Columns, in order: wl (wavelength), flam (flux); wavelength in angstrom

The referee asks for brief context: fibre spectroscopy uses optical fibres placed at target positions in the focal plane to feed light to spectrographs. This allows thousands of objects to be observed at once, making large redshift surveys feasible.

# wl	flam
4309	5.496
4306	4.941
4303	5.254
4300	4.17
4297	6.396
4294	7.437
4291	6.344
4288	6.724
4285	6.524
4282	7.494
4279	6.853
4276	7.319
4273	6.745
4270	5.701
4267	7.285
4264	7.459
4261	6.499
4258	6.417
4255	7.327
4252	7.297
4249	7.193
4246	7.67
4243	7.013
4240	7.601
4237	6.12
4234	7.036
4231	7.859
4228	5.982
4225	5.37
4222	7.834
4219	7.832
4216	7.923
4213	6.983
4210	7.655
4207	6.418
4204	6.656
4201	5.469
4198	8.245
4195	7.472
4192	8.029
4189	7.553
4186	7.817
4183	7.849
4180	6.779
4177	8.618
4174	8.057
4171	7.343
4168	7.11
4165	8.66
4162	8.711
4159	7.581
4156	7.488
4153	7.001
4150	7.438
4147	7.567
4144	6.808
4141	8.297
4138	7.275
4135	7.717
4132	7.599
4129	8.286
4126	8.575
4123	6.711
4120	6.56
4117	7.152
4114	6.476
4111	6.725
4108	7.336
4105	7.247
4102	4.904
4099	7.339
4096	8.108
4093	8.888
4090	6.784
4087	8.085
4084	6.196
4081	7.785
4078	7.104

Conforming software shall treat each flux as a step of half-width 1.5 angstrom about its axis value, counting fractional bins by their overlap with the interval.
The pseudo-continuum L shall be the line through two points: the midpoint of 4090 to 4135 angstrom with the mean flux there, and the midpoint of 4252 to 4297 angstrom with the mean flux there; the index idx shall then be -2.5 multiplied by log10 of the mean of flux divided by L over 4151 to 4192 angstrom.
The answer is -0.09 mag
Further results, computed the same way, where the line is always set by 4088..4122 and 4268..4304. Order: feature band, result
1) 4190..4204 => -0.08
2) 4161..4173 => -0.16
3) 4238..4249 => -0.12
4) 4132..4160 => -0.08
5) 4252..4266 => -0.07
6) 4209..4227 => -0.09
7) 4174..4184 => -0.15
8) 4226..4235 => -0.04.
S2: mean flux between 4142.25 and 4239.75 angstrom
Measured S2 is 7.36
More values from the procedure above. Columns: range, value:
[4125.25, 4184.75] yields 7.73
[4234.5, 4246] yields 7.02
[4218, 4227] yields 6.91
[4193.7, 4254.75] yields 7.09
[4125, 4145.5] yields 7.77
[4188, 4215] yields 7.17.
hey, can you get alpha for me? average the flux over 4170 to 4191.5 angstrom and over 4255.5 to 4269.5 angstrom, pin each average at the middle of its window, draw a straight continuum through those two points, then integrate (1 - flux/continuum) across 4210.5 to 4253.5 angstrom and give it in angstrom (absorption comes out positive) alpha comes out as 0.3 angstrom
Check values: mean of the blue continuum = 7.74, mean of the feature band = 7.13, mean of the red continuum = 6.86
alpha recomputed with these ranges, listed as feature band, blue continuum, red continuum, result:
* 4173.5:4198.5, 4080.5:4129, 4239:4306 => -3.0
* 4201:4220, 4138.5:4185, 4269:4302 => 0.3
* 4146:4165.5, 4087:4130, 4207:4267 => -1.5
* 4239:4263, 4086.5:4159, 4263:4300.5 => -1.0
